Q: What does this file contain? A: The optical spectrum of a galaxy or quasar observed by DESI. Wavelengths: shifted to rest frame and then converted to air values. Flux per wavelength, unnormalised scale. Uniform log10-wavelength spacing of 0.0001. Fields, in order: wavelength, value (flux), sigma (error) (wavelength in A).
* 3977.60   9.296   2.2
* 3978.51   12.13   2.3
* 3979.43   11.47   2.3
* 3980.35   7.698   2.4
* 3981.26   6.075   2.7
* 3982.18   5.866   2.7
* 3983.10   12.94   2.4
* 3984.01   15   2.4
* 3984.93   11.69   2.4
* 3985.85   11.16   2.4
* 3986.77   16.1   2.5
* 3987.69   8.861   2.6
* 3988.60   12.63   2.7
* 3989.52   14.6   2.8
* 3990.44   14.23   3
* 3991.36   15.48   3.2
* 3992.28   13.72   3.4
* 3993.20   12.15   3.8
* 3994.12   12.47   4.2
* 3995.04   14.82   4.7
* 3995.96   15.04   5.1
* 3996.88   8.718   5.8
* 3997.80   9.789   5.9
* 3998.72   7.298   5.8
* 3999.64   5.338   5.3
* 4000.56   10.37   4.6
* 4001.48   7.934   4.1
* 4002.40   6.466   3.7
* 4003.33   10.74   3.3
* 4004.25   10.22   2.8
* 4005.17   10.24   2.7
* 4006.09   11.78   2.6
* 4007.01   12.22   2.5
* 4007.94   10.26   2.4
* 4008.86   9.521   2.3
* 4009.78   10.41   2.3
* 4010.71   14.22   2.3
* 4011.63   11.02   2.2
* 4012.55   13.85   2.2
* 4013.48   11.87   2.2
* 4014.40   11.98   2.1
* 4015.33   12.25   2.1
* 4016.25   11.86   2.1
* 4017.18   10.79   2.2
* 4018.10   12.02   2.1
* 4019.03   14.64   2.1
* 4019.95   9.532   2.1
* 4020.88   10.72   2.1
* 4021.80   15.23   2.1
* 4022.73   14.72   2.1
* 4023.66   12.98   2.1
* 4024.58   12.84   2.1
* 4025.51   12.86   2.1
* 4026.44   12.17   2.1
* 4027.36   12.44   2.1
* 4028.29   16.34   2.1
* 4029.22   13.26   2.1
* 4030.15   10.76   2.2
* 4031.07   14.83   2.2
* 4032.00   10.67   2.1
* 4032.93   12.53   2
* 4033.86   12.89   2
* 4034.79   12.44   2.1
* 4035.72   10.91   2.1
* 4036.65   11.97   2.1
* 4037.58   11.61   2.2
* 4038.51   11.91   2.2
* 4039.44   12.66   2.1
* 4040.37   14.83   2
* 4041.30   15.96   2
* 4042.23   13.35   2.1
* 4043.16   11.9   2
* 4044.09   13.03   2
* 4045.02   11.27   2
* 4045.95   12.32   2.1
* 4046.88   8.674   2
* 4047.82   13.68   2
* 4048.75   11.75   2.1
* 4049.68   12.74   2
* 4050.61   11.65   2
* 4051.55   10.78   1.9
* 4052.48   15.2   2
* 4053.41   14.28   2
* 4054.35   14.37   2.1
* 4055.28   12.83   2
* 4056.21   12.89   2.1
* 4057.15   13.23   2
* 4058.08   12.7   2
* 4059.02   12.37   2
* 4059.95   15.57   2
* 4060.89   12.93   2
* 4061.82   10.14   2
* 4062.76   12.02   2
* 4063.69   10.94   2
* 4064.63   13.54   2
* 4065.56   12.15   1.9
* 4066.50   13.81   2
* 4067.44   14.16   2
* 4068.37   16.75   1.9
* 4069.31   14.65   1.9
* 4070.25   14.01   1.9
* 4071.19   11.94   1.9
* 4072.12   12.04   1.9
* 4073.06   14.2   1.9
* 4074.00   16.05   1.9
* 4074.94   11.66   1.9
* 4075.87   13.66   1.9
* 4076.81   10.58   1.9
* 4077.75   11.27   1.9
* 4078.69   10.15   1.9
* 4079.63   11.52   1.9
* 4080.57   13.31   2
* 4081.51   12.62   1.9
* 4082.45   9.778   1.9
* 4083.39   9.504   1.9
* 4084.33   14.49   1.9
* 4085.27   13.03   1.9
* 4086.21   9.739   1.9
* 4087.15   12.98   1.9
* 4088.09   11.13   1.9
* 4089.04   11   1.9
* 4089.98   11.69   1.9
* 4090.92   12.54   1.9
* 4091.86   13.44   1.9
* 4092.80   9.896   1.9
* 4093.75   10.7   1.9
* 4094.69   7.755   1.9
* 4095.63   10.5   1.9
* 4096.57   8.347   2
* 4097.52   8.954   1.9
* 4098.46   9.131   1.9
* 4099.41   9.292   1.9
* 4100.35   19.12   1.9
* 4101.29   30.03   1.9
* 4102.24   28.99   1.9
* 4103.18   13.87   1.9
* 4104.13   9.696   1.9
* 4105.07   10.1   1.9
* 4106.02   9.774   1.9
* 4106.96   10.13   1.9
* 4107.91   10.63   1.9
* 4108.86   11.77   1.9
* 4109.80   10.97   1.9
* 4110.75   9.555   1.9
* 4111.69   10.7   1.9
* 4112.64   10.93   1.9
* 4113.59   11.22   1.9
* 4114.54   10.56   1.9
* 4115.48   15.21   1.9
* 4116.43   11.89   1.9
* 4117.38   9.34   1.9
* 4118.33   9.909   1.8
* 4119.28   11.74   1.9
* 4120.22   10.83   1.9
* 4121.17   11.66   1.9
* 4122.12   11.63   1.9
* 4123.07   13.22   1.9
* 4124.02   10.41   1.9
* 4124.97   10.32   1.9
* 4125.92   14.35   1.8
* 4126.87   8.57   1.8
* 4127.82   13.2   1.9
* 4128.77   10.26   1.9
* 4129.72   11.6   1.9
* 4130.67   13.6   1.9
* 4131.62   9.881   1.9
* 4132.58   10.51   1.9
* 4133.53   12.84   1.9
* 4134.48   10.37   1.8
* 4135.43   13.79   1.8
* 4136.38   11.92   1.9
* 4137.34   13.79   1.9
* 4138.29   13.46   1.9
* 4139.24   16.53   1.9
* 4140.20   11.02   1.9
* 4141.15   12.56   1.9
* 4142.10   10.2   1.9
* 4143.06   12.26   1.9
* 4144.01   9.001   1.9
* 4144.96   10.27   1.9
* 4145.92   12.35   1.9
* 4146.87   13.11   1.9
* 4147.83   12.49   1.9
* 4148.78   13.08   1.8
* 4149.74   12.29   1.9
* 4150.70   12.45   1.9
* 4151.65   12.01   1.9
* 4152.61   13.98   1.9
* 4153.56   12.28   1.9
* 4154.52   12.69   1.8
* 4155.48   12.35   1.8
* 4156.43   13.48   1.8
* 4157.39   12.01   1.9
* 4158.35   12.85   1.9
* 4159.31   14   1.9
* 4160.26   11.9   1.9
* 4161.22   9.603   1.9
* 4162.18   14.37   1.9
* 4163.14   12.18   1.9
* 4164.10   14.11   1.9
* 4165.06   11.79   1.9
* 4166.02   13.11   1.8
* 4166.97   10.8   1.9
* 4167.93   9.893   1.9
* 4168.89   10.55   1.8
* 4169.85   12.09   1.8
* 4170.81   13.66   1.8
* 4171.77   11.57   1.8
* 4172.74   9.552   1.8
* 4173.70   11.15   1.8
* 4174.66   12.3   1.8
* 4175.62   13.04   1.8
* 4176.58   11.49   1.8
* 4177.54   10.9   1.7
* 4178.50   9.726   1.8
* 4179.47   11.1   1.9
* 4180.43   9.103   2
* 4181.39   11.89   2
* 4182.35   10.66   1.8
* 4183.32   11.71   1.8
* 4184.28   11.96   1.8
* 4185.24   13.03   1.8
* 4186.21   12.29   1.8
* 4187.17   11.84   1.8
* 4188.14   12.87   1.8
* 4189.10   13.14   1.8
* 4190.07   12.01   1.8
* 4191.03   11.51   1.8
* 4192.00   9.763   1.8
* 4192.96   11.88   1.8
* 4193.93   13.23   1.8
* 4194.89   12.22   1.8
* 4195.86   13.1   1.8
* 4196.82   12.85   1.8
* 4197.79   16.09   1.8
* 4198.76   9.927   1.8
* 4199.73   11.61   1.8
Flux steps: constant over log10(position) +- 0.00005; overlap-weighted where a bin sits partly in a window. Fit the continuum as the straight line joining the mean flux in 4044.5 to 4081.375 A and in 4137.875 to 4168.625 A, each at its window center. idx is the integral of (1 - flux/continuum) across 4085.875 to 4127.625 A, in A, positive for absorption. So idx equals 2.05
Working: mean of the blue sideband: 12.8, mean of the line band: 11.9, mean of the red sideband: 12.3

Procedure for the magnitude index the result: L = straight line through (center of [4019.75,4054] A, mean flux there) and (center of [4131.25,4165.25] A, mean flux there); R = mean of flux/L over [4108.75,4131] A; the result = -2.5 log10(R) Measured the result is 0.10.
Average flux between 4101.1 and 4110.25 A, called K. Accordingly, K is 14.1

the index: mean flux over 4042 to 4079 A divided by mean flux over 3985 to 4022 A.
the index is 1.1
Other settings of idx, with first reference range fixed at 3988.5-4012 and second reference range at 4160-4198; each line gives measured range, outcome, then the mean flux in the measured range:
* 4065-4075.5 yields -2.1 A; 13.8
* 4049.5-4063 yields -1.8 A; 12.9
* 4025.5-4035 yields -1.3 A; 12.8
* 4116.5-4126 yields 0.3 A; 11.2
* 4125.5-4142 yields -0.7 A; 12.2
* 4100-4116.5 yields -2.9 A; 13.6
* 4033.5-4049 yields -1.5 A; 12.4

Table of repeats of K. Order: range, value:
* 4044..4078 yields 12.9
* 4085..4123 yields 12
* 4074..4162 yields 12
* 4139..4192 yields 12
